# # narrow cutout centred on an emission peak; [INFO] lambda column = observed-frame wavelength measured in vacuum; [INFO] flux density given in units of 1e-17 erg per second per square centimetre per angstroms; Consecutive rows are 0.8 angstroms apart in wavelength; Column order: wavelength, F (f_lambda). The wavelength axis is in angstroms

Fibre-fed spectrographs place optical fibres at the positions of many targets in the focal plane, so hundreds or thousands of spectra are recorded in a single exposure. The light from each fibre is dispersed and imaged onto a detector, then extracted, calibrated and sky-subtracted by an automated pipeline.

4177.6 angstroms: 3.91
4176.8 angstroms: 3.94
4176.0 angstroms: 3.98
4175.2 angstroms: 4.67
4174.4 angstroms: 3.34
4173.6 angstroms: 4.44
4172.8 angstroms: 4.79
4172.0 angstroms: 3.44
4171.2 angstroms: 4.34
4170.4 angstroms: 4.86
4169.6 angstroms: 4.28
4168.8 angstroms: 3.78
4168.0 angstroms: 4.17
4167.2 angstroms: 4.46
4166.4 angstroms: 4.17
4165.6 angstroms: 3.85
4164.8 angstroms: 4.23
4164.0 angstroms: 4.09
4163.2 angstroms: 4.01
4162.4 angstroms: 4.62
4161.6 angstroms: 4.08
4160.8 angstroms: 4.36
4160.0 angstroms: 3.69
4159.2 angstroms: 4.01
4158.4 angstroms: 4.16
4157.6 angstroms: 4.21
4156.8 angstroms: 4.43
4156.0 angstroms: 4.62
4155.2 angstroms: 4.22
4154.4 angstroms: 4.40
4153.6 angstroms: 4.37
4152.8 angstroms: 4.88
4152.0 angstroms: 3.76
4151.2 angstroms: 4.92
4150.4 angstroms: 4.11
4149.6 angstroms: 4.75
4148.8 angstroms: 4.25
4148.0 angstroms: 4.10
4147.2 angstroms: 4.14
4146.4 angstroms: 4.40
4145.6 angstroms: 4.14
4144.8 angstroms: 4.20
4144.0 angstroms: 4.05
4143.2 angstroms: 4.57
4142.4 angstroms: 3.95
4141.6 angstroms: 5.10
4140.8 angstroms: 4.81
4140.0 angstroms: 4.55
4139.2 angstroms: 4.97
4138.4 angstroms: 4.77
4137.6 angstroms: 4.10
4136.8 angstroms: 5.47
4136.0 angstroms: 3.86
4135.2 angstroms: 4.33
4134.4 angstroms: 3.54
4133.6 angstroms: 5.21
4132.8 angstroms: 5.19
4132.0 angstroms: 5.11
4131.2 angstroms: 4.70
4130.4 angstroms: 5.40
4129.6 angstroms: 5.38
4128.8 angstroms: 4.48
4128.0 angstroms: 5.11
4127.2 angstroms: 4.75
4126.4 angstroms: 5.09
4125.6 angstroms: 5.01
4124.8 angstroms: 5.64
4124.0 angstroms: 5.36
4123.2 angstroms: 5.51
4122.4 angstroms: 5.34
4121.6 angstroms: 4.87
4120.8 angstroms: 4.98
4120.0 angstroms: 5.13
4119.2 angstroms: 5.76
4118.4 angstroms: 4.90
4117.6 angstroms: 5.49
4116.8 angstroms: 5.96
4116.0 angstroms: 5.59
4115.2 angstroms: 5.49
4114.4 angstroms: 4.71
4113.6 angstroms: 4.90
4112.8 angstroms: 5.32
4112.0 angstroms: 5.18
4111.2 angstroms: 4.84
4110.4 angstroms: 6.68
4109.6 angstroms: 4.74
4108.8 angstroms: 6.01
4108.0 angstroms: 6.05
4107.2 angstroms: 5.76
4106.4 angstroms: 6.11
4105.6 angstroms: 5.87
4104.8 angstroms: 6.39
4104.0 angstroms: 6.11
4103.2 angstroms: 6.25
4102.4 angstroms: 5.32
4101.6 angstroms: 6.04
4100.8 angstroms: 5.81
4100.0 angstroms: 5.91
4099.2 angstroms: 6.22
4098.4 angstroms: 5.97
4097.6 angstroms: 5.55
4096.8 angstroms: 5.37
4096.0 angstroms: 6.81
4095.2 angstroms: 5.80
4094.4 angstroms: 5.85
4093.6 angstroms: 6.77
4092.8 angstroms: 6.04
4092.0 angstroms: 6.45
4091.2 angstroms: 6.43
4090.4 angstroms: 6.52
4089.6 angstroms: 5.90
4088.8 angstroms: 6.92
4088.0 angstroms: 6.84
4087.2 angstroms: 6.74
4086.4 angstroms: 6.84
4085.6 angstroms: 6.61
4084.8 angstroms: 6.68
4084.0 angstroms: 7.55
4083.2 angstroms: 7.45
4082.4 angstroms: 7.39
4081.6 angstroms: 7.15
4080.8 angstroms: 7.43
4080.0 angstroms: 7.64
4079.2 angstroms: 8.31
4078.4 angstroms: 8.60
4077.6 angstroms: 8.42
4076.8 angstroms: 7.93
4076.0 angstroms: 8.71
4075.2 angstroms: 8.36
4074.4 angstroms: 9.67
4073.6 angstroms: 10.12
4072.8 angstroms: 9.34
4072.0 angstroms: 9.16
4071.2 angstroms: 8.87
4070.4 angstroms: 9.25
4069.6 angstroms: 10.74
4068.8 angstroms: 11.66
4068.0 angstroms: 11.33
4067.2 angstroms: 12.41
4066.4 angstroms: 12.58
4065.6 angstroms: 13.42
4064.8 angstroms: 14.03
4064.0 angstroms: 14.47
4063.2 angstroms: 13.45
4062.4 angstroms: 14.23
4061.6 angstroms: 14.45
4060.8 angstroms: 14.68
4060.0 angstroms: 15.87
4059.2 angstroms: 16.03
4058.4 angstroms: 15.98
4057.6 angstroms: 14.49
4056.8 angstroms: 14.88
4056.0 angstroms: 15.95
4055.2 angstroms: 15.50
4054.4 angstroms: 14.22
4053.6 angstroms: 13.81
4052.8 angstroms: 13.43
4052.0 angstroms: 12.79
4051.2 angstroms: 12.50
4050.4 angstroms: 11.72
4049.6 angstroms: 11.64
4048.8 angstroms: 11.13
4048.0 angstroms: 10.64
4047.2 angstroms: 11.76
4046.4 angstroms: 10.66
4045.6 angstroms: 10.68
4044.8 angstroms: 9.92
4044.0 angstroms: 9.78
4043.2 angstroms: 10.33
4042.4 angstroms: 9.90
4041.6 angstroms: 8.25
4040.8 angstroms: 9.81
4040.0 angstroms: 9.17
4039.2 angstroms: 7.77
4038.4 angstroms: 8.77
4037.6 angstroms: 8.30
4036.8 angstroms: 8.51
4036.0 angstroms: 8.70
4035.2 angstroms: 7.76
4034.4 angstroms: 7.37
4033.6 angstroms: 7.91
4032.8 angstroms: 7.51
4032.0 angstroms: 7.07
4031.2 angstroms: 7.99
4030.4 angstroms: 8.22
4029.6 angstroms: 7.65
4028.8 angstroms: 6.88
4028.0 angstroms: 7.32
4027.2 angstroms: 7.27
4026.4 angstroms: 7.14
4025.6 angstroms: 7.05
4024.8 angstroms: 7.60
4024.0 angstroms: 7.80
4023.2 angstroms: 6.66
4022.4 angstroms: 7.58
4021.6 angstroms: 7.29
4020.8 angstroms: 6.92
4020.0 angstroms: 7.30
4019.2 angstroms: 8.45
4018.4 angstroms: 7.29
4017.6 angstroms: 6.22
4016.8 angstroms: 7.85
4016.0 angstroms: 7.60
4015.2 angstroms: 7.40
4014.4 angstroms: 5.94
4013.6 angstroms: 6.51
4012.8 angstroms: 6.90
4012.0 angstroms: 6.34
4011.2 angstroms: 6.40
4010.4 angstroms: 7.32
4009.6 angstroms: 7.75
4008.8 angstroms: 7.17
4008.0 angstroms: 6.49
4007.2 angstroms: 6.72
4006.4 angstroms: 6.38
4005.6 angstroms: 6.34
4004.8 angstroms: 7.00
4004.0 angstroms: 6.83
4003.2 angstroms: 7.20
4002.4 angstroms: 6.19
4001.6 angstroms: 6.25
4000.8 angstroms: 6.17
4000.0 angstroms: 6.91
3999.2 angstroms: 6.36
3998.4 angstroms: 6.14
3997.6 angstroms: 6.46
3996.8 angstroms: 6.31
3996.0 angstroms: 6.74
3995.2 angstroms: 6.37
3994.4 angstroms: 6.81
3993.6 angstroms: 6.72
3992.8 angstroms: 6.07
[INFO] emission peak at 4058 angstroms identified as C IV 1549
